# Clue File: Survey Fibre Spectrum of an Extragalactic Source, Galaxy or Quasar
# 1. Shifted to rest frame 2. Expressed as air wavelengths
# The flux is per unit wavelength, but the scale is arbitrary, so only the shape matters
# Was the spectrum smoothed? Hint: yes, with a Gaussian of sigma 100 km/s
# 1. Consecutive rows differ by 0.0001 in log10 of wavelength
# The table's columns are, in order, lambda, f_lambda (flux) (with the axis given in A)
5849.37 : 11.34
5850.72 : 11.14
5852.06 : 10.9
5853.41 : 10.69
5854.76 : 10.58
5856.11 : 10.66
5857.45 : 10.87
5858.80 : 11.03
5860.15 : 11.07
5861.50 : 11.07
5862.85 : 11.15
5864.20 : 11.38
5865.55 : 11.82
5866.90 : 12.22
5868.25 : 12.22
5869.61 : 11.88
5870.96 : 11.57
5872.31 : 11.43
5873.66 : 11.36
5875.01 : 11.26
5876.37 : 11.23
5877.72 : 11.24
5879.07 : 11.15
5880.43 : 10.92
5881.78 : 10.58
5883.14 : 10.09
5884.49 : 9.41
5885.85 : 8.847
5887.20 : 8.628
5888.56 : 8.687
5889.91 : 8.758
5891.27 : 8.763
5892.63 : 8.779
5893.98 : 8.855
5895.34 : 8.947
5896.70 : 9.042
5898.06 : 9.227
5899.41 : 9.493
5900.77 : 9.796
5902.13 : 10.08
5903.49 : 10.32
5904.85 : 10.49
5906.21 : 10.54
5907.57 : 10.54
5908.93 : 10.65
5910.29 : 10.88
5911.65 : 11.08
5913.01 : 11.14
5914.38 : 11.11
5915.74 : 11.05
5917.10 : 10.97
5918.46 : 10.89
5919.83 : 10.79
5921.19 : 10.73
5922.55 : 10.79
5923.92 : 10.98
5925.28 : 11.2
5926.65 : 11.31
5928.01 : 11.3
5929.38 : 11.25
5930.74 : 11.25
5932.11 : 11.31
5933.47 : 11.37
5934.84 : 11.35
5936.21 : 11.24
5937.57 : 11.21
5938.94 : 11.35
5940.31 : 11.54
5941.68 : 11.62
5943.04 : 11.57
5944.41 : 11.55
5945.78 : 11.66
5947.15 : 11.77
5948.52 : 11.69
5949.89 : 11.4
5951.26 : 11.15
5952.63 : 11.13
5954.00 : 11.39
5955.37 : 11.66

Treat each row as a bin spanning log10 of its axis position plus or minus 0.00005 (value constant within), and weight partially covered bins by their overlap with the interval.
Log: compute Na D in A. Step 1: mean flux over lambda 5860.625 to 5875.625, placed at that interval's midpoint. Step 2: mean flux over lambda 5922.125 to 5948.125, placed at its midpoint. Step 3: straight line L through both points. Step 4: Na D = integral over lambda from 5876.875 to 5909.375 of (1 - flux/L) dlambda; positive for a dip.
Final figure 4.9 A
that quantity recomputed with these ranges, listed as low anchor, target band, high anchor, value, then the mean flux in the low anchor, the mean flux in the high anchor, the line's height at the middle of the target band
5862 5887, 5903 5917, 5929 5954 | 0.6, 11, 11.4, 11.2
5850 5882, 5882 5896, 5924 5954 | 2.8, 11.2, 11.4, 11.3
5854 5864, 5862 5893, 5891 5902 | -1.5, 10.9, 9.18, 10.1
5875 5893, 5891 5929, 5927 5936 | 1.0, 9.84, 11.3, 10.6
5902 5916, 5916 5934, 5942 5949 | 0.1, 10.7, 11.7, 11.1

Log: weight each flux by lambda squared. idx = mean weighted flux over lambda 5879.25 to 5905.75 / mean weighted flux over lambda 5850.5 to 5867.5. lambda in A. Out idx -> 0.86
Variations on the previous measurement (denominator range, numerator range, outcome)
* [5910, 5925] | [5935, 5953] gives 1.06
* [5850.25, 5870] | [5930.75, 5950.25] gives 1.05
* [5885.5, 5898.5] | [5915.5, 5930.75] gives 1.26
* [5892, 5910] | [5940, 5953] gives 1.20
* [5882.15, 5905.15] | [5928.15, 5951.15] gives 1.25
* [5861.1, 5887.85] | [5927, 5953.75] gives 1.06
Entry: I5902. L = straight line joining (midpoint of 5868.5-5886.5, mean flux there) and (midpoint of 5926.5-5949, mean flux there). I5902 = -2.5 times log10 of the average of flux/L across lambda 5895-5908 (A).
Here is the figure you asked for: 0.13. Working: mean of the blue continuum 10.9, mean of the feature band 9.86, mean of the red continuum 11.4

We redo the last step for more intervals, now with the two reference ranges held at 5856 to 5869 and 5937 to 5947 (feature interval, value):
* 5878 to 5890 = 0.169 mag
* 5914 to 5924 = 0.056 mag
